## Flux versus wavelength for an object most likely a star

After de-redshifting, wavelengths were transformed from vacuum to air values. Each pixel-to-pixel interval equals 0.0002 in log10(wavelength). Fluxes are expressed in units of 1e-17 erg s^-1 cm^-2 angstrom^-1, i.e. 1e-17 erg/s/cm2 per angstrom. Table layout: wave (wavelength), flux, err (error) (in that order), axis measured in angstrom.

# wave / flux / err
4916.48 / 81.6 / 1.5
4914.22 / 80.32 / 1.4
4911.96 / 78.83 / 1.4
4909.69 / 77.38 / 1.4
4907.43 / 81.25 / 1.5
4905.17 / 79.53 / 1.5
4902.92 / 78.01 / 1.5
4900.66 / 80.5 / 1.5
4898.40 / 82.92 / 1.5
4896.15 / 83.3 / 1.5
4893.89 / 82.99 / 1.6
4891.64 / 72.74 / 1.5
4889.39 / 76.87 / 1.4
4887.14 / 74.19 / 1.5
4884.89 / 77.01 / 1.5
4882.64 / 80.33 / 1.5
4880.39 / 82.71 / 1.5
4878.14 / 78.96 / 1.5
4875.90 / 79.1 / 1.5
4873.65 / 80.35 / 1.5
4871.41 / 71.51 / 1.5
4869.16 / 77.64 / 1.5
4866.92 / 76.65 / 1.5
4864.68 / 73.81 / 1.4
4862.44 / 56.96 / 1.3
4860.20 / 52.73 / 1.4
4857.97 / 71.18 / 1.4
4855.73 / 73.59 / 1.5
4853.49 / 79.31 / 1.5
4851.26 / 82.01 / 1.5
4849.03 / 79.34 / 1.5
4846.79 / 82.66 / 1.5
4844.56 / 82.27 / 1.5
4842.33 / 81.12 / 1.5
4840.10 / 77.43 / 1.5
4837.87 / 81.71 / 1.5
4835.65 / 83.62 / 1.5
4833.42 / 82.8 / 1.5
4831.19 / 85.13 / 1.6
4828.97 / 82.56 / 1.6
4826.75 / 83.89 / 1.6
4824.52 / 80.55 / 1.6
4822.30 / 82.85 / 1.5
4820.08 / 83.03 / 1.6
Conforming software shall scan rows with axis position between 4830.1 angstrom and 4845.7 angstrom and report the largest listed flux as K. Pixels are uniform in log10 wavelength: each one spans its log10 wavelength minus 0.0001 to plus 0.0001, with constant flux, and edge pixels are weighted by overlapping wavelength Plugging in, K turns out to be 85.13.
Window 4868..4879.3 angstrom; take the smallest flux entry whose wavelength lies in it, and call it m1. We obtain 71.51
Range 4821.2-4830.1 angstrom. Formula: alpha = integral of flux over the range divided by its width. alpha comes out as 82.5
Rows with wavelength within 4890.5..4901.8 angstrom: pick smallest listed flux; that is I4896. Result 72.74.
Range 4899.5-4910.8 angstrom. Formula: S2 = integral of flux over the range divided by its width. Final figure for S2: 79.4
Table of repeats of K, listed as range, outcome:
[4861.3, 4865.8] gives 73.81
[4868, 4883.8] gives 82.71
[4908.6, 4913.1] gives 78.83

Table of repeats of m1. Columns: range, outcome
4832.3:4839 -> 81.71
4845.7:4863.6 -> 52.73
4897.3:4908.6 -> 78.01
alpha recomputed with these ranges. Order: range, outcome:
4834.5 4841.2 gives 81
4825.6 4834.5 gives 83.5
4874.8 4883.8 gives 80.3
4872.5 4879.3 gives 79.5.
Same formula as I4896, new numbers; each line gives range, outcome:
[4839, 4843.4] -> 77.43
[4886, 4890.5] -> 74.19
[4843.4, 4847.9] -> 82.27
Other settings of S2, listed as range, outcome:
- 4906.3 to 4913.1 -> 79.1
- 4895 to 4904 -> 81.1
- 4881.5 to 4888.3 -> 77.2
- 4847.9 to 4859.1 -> 77.1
